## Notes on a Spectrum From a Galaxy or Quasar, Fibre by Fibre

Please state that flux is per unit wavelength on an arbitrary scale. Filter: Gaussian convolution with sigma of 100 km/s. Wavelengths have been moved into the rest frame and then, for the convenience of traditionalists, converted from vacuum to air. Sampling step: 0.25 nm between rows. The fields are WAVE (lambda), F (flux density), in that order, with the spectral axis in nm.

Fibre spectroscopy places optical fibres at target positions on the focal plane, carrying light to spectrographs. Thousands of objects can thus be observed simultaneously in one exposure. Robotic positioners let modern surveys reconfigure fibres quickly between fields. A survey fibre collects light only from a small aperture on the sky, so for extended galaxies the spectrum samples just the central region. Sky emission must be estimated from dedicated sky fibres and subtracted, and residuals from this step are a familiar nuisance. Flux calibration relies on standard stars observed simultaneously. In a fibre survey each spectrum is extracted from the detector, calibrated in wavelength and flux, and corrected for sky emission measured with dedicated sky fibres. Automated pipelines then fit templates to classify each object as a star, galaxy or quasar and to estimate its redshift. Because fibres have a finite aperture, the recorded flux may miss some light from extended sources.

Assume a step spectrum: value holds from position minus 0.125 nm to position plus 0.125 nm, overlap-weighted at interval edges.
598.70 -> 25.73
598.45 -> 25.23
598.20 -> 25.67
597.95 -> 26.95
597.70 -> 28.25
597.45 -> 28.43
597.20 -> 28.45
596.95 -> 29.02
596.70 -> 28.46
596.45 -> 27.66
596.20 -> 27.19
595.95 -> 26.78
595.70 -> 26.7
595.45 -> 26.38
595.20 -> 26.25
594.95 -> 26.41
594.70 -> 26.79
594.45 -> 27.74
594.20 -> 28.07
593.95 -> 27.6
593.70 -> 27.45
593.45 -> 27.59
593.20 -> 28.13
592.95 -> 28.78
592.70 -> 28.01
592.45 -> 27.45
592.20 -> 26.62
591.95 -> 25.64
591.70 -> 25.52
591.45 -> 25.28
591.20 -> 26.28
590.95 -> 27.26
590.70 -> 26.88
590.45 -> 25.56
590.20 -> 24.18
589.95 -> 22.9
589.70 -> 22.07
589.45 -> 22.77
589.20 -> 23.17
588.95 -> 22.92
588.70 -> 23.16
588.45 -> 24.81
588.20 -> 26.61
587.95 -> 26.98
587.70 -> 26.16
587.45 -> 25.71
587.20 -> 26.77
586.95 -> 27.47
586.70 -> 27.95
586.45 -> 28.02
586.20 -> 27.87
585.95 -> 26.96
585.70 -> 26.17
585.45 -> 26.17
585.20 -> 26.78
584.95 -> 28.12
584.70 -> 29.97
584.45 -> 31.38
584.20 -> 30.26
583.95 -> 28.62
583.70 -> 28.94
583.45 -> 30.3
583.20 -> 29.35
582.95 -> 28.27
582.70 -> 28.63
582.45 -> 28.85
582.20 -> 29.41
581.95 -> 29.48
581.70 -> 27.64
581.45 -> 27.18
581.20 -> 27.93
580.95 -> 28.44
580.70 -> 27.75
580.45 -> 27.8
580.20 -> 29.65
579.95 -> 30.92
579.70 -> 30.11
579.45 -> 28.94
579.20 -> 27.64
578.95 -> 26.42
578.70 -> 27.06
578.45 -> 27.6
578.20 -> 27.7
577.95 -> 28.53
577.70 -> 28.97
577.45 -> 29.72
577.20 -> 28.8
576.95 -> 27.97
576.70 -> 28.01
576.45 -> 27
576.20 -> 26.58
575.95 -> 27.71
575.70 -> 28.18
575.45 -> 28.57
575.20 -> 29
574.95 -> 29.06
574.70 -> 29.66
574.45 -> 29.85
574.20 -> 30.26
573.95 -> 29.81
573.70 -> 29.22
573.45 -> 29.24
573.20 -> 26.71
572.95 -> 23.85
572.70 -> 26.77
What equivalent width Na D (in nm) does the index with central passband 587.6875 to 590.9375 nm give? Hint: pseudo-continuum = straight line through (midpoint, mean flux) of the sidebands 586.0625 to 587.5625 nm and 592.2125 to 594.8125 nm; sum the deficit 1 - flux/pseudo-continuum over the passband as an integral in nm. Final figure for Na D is 0.35 nm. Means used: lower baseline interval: 27.3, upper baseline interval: 27.7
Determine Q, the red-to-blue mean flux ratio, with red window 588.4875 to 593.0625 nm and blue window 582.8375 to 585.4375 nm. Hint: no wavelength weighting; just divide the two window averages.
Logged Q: 0.87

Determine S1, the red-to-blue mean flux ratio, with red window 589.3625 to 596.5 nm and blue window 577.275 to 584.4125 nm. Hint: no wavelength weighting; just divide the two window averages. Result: 0.92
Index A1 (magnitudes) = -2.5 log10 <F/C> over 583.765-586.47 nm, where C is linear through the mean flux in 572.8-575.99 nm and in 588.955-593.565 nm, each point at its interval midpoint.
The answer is -0.059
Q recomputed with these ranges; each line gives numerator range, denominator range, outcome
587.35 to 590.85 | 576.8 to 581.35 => 0.86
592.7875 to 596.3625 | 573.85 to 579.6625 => 0.96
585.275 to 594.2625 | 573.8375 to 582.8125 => 0.92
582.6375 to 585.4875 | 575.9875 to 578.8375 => 1.04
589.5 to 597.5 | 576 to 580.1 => 0.95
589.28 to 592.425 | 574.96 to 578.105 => 0.89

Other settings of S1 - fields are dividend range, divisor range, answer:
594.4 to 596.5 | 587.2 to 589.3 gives 1.07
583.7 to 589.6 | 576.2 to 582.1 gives 0.95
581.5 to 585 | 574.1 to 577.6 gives 1.02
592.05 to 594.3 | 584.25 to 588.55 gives 1.01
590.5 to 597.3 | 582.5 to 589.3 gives 0.99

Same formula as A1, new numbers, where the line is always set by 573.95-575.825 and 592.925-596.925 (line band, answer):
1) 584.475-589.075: 0.058 mag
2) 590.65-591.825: 0.061 mag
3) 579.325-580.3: -0.041 mag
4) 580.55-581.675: 0.033 mag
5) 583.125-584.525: -0.050 mag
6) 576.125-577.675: 0.036 mag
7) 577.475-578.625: 0.026 mag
